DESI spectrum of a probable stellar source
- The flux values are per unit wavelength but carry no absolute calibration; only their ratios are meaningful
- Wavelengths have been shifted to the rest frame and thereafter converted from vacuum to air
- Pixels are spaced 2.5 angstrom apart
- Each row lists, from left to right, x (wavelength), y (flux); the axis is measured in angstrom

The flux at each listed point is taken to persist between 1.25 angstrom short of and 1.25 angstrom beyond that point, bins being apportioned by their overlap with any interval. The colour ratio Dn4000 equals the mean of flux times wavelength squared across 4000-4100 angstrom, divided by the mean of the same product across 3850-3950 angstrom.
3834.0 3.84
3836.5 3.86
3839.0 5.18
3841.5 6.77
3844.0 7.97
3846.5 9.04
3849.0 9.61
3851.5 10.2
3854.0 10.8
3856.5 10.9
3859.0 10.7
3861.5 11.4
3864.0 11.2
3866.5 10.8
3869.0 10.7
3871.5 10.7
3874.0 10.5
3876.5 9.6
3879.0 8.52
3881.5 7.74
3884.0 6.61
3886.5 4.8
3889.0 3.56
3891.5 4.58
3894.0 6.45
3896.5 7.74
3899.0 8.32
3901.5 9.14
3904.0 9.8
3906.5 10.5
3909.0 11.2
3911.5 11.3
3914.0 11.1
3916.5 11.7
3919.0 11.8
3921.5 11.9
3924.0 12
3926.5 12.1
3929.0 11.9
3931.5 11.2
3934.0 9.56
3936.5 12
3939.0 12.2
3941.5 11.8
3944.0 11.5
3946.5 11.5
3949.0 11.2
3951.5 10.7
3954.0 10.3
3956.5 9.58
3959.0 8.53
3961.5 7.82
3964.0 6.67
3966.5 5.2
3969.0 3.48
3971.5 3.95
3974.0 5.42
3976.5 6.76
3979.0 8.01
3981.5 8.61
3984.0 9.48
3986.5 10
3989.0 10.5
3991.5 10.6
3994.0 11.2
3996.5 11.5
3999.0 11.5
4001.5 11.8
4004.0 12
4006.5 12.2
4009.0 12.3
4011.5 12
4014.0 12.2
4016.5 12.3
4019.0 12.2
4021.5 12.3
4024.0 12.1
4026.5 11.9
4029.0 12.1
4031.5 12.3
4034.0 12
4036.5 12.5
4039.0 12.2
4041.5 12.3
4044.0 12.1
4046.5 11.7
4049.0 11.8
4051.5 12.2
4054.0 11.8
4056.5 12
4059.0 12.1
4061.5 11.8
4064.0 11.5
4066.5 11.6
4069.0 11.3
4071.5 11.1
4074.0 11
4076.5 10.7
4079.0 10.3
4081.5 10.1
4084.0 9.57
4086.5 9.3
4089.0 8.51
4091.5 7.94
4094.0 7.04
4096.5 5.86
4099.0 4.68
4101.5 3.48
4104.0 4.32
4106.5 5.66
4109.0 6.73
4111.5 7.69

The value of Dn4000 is 1.19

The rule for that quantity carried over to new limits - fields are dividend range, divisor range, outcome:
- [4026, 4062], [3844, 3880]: 1.29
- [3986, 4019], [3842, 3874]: 1.22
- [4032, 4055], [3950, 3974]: 1.73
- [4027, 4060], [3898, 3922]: 1.21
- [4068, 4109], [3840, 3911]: 1.01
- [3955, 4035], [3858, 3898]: 1.25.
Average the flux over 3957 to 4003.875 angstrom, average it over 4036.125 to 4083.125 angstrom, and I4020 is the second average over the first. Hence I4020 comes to 1.36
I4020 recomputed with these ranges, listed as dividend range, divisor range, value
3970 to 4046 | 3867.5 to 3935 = 1.15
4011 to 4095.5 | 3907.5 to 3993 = 1.15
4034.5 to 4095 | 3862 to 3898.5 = 1.34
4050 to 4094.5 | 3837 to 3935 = 1.13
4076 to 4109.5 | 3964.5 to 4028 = 0.74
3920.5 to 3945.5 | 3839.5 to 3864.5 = 1.20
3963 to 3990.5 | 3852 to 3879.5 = 0.67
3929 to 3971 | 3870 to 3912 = 1.16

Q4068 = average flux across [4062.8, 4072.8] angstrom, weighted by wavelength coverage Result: 11.4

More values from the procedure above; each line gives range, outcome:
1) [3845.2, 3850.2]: 9.31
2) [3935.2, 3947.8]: 11.8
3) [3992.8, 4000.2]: 11.4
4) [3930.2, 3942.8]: 11.4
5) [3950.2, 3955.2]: 10.5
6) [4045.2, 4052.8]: 11.9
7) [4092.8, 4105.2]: 5.07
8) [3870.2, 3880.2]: 9.84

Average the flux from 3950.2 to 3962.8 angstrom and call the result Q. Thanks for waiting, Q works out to 9.38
